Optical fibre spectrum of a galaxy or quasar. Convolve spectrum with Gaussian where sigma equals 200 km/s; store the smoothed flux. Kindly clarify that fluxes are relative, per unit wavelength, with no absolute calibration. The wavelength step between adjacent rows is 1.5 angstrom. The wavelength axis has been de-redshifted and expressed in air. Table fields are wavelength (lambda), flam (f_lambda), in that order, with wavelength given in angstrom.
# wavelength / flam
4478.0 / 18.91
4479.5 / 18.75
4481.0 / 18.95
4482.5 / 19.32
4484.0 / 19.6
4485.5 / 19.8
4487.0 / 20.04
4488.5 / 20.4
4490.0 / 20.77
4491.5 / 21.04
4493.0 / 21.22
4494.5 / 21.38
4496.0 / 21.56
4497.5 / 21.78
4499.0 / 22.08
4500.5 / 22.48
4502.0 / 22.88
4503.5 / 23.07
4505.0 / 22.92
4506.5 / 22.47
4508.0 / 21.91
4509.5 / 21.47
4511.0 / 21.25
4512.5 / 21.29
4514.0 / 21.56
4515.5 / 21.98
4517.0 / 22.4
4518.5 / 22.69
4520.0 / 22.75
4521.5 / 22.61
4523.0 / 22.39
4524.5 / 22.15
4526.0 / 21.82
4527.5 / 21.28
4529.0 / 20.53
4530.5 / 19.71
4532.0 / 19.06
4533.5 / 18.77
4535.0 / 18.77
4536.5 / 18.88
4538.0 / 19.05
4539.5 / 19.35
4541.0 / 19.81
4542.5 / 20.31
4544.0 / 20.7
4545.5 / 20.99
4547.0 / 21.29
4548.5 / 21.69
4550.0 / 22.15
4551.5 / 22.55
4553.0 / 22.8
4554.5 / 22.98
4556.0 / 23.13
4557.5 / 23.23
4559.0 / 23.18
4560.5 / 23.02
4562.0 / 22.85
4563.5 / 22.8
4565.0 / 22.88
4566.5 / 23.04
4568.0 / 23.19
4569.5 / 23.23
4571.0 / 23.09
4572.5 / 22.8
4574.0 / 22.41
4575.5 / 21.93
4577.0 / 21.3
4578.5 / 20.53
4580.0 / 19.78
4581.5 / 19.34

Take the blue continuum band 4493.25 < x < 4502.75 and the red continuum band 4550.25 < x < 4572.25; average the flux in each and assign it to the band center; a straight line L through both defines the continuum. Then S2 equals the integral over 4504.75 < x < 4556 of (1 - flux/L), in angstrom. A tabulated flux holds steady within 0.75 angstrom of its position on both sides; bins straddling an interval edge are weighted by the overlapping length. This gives 2.8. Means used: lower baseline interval 22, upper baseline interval 23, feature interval 21.3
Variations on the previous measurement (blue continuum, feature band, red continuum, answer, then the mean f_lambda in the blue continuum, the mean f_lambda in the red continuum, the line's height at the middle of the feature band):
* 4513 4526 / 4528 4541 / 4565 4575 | 1.8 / 22.3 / 22.9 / 22.5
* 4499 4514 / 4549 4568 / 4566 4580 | -0.6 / 22.2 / 22.2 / 22.2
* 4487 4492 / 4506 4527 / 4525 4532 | -1.4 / 20.6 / 20.7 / 20.7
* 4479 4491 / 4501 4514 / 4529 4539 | -1.8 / 19.8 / 19.2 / 19.5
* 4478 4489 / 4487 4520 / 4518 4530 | -1.8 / 19.5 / 22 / 20.7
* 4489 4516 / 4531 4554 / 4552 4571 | 2.2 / 21.8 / 23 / 22.6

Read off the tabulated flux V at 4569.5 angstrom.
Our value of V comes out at 23.23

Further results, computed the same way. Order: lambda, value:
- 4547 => 21.29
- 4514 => 21.56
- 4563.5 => 22.8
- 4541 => 19.81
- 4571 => 23.09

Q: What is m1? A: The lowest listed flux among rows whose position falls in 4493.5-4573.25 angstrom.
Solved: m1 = 18.77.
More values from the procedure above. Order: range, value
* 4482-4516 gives 19.32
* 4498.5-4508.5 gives 21.91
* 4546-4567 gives 21.29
